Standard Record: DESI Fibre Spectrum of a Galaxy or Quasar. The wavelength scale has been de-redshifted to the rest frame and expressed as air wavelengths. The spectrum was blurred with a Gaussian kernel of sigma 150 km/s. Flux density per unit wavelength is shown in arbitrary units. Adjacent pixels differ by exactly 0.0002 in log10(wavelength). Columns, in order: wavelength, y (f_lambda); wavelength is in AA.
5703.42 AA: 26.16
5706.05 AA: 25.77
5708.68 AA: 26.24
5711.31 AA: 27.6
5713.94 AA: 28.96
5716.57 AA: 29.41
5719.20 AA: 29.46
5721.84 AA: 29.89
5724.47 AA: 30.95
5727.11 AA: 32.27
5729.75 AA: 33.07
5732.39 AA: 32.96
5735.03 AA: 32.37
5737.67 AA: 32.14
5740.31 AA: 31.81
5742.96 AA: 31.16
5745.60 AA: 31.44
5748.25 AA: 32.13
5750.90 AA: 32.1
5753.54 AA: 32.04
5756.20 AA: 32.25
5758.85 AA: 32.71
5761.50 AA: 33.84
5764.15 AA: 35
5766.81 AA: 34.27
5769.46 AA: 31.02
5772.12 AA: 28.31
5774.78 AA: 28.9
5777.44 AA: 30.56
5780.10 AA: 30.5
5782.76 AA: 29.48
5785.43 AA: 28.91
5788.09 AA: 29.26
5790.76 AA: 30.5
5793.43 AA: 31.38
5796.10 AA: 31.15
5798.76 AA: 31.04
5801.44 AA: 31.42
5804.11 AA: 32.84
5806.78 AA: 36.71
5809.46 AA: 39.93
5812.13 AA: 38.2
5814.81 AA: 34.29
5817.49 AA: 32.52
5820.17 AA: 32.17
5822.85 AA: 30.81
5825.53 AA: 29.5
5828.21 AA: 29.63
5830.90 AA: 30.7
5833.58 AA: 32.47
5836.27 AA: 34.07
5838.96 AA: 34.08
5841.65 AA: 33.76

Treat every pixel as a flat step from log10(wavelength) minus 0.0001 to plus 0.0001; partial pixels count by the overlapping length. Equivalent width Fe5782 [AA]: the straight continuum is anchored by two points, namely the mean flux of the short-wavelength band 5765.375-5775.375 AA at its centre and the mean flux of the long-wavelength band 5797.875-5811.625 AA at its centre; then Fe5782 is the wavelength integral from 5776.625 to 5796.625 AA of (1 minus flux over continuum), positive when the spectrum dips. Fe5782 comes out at 1.5 AA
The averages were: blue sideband 30.8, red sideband 34.7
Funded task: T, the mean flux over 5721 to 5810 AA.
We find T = 31.8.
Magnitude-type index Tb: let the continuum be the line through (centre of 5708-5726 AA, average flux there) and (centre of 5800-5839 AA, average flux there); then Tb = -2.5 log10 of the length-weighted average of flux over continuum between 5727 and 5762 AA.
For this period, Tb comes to -0.07 mag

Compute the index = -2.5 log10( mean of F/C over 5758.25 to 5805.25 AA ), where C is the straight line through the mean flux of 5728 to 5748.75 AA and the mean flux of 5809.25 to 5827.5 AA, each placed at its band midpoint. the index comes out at 0.06 mag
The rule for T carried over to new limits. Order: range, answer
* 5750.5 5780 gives 31.8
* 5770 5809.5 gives 31.1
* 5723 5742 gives 32.2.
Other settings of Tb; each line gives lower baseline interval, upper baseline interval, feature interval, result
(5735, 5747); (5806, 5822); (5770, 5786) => 0.14 mag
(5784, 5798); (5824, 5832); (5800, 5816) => -0.18 mag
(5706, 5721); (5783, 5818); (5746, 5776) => -0.05 mag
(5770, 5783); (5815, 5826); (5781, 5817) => -0.07 mag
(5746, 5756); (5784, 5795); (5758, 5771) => -0.07 mag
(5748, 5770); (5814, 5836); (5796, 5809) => -0.04 mag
